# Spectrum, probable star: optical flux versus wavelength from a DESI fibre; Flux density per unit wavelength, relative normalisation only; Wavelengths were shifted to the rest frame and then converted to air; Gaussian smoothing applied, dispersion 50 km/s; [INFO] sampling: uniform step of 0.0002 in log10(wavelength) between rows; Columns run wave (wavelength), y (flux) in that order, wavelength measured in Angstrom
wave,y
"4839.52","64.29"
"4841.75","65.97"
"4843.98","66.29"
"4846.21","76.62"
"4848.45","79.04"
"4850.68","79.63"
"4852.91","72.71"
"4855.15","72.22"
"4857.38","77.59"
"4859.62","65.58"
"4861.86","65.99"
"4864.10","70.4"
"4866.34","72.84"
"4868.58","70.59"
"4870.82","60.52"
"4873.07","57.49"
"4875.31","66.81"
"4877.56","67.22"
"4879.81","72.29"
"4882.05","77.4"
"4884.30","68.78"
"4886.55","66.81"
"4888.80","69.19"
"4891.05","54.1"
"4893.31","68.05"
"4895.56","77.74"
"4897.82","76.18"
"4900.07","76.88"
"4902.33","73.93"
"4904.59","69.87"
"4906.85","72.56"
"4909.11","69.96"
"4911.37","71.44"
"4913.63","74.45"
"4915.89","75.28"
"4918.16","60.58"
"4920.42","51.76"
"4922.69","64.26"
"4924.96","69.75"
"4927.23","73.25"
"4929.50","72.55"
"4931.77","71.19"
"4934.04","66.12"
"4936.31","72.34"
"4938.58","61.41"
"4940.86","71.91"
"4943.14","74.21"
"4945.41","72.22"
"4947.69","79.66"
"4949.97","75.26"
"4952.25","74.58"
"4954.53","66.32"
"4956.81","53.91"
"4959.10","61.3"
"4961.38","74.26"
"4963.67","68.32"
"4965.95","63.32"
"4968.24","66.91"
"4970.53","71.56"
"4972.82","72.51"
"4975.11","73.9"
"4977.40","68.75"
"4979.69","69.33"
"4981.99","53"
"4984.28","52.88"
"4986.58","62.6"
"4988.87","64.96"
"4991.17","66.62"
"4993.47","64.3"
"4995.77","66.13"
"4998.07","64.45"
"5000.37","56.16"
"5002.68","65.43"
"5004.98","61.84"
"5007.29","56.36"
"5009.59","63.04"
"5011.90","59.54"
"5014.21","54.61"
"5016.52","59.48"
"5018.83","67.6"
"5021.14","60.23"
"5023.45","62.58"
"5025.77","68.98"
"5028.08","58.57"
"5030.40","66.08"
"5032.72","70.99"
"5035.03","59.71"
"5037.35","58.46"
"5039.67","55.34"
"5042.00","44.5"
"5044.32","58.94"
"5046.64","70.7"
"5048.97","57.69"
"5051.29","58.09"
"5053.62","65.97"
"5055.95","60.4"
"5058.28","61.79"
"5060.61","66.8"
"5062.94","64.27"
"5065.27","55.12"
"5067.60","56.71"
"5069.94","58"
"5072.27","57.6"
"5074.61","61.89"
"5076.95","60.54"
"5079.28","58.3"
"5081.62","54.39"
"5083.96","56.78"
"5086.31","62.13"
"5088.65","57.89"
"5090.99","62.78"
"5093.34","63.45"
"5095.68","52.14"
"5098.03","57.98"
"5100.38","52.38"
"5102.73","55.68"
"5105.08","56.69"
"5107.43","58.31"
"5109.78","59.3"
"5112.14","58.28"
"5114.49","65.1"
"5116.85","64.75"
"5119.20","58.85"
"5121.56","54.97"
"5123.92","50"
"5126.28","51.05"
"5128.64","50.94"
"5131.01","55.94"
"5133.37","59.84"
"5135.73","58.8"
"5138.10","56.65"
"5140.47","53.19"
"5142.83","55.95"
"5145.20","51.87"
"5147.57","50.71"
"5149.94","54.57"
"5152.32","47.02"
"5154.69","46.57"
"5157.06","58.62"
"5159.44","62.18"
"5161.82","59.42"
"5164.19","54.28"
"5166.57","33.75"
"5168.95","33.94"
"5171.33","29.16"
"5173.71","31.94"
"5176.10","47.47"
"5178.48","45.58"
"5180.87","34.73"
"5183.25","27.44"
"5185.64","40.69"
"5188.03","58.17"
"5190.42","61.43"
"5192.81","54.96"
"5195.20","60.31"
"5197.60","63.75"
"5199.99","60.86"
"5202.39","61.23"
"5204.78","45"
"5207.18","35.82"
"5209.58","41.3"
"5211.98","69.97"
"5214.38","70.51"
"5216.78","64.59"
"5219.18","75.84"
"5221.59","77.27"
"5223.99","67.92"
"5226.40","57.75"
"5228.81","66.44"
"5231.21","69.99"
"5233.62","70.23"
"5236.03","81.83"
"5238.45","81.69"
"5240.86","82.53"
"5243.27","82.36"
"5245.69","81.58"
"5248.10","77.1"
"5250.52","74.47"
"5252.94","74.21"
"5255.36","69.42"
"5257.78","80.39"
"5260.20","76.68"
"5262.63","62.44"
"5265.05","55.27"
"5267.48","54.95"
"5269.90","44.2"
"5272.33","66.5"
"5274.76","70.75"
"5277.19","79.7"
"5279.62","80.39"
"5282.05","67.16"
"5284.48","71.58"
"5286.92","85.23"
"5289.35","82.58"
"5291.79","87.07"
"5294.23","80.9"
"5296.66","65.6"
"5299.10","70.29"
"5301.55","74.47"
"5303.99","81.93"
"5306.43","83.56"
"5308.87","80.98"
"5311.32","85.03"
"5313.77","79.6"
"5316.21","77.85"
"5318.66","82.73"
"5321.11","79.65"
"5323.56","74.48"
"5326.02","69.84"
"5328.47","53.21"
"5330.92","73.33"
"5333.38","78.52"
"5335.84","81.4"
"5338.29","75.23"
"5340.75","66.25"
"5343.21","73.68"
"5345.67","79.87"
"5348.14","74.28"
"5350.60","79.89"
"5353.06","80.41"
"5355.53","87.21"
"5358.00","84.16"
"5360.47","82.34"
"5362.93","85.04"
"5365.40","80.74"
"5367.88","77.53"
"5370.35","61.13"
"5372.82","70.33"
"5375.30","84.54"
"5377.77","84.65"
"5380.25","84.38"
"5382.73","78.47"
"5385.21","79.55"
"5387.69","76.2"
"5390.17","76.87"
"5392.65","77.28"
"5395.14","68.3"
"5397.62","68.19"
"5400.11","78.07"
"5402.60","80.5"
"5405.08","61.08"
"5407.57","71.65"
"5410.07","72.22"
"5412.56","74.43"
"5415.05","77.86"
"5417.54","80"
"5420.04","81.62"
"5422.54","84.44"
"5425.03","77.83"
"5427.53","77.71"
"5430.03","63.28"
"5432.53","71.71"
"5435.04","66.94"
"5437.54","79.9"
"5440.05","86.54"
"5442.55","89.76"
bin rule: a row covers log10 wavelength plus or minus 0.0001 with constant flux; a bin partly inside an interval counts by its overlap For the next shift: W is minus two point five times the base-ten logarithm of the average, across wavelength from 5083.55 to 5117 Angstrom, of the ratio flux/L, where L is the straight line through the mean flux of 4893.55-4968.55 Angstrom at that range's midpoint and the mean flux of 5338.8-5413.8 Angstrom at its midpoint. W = 0.23 mag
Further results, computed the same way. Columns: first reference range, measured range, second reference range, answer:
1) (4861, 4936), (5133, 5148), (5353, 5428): 0.30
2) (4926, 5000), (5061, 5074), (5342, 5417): 0.19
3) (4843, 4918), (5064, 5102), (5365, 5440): 0.24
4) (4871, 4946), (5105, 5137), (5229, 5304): 0.24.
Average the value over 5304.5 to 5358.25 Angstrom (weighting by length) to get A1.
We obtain 77.3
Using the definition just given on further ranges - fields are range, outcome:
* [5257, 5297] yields 71.3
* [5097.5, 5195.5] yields 51.8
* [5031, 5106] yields 59.2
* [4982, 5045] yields 61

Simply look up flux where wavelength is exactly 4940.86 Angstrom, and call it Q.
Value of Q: 71.91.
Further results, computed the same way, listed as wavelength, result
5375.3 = 84.54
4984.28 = 52.88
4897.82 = 76.18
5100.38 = 52.38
